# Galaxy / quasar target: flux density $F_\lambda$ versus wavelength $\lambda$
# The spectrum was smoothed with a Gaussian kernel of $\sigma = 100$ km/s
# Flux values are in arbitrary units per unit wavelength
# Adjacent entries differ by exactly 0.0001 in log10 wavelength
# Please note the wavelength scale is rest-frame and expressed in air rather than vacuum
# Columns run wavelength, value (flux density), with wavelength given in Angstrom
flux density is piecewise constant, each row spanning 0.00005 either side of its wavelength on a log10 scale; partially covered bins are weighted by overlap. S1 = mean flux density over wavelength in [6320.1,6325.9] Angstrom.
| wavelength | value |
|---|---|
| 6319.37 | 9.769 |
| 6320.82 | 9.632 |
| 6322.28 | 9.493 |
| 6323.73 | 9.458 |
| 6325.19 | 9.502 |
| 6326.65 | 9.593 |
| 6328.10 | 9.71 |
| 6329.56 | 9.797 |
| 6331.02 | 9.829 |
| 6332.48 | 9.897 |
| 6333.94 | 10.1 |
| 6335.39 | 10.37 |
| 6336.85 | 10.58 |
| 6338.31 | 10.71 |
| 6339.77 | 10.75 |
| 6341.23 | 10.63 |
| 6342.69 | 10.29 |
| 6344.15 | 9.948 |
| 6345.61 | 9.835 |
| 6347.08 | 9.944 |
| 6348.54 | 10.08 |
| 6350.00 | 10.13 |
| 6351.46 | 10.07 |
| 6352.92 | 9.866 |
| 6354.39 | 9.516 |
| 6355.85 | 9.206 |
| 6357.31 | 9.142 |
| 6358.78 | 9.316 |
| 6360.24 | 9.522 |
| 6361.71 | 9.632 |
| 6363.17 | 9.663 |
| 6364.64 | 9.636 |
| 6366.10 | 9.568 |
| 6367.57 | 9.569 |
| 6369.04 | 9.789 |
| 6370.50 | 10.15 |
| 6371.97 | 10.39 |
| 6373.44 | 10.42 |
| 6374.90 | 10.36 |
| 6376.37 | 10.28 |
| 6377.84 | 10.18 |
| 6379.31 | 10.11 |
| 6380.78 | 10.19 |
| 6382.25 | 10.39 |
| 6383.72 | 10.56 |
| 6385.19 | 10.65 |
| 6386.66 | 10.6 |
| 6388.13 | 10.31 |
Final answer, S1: 9.52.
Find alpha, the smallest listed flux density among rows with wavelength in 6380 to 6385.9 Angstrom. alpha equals 10.19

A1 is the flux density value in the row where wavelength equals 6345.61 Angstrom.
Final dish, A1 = 9.835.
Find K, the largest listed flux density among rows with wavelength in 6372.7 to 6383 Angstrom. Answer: 10.42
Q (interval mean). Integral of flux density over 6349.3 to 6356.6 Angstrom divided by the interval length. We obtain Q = 9.76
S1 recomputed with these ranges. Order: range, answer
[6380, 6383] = 10.3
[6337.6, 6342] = 10.7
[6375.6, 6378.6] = 10.2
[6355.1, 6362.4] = 9.36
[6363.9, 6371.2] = 9.74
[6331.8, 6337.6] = 10.3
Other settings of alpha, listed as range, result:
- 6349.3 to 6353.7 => 9.866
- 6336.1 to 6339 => 10.58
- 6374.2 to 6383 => 10.11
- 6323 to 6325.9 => 9.458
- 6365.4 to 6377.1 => 9.568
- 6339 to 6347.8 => 9.835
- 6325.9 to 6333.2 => 9.593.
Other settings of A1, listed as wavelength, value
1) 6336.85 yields 10.58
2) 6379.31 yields 10.11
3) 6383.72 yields 10.56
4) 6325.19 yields 9.502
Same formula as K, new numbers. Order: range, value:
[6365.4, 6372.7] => 10.39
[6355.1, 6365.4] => 9.663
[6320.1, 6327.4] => 9.632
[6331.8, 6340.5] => 10.75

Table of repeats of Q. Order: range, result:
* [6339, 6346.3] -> 10.3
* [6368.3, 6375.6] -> 10.2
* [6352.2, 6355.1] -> 9.67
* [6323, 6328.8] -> 9.57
